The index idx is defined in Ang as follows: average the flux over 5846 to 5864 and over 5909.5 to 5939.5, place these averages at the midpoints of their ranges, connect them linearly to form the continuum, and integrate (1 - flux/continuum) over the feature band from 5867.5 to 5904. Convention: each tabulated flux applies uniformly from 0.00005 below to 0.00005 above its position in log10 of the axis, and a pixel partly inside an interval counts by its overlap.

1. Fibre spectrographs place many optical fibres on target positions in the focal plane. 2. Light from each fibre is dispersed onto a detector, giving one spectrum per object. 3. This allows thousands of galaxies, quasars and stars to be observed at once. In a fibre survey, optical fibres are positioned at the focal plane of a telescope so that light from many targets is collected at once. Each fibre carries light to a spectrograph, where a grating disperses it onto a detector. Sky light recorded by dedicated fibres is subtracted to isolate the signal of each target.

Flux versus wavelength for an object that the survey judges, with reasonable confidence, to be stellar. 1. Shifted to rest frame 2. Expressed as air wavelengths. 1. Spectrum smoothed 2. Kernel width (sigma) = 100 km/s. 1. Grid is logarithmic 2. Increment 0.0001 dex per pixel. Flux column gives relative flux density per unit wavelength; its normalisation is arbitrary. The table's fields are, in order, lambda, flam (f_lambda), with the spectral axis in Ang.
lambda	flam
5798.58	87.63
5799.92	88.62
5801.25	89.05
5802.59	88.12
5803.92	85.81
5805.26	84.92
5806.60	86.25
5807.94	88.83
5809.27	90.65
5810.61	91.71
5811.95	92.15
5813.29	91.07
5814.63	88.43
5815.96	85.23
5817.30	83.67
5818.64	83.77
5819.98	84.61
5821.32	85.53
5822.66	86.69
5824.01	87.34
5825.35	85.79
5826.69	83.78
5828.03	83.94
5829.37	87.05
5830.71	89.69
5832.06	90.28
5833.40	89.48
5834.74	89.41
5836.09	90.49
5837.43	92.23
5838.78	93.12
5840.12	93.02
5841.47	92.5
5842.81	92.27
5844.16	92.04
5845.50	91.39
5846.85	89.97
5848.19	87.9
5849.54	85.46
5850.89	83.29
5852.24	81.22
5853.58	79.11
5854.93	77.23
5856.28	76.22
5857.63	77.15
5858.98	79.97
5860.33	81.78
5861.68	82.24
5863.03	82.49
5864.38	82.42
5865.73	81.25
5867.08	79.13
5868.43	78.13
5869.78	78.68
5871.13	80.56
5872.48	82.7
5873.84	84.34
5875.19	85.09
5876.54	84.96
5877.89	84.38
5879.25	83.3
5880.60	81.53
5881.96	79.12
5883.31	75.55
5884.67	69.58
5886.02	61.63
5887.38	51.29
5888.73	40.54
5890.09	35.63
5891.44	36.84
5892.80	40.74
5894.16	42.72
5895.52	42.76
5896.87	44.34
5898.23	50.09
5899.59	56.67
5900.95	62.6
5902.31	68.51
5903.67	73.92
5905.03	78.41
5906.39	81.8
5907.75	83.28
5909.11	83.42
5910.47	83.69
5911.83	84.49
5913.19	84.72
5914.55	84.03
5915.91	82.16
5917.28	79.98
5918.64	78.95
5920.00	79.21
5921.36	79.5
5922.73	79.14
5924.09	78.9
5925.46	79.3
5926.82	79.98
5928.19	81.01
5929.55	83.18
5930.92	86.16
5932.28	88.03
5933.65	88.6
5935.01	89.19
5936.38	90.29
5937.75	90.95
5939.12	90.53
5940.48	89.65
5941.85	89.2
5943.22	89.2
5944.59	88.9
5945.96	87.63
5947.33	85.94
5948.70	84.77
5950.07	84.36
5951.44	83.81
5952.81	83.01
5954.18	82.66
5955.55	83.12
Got 7.77 Ang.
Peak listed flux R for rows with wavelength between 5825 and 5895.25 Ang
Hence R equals 93.12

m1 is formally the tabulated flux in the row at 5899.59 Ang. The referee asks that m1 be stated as 56.67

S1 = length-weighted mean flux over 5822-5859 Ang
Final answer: 86.8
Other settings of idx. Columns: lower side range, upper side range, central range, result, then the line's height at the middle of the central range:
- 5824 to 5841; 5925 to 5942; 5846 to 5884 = 2.8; 88.2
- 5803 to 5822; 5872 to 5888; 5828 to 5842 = -1.1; 83.9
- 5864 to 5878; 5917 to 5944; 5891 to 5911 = 5.1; 83.3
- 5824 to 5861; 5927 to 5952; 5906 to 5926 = 1.3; 87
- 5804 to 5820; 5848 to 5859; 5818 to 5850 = -1.9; 83.9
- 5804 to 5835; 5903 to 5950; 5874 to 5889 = 2.1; 85.4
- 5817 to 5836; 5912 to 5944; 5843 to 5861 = 0.5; 86.1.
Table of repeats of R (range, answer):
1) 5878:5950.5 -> 90.95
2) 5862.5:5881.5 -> 85.09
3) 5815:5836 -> 90.28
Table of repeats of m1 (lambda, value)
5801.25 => 89.05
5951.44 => 83.81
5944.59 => 88.9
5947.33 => 85.94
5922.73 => 79.14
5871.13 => 80.56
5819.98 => 84.61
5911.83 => 84.49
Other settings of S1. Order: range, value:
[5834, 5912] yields 75.5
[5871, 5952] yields 75.8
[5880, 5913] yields 63.2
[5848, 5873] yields 80.7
